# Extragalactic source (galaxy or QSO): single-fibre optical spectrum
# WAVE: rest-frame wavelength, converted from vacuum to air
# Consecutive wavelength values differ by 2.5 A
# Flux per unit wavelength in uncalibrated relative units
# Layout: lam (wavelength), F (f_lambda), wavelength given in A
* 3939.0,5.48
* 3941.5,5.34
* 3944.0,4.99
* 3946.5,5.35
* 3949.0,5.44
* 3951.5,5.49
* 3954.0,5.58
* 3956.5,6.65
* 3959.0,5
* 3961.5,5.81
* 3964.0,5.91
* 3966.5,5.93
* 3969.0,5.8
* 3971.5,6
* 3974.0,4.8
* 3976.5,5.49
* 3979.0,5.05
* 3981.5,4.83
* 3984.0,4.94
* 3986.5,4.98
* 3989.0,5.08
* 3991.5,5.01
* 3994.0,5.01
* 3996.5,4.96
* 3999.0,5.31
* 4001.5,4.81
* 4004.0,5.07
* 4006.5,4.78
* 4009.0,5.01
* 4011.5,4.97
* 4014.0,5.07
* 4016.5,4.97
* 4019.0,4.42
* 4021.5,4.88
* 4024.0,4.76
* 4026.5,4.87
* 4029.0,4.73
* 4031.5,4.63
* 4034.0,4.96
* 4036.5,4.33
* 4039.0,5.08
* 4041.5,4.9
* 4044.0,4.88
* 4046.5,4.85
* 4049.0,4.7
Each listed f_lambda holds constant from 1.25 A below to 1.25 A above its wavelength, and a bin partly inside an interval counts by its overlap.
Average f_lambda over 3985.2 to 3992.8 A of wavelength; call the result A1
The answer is 5.02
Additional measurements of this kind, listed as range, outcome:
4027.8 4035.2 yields 4.77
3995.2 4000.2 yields 5.13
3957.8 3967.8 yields 5.67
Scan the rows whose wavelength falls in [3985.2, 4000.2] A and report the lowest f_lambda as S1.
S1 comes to 4.96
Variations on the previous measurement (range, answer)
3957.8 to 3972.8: 5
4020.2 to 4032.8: 4.63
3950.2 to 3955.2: 5.49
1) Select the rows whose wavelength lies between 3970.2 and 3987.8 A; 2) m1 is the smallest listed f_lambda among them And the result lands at 4.8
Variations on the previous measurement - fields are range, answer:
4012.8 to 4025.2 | 4.42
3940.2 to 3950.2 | 4.99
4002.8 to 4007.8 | 4.78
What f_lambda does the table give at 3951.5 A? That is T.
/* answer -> 5.49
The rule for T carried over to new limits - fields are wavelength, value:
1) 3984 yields 4.94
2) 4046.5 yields 4.85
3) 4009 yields 5.01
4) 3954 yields 5.58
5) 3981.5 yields 4.83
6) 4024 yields 4.76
